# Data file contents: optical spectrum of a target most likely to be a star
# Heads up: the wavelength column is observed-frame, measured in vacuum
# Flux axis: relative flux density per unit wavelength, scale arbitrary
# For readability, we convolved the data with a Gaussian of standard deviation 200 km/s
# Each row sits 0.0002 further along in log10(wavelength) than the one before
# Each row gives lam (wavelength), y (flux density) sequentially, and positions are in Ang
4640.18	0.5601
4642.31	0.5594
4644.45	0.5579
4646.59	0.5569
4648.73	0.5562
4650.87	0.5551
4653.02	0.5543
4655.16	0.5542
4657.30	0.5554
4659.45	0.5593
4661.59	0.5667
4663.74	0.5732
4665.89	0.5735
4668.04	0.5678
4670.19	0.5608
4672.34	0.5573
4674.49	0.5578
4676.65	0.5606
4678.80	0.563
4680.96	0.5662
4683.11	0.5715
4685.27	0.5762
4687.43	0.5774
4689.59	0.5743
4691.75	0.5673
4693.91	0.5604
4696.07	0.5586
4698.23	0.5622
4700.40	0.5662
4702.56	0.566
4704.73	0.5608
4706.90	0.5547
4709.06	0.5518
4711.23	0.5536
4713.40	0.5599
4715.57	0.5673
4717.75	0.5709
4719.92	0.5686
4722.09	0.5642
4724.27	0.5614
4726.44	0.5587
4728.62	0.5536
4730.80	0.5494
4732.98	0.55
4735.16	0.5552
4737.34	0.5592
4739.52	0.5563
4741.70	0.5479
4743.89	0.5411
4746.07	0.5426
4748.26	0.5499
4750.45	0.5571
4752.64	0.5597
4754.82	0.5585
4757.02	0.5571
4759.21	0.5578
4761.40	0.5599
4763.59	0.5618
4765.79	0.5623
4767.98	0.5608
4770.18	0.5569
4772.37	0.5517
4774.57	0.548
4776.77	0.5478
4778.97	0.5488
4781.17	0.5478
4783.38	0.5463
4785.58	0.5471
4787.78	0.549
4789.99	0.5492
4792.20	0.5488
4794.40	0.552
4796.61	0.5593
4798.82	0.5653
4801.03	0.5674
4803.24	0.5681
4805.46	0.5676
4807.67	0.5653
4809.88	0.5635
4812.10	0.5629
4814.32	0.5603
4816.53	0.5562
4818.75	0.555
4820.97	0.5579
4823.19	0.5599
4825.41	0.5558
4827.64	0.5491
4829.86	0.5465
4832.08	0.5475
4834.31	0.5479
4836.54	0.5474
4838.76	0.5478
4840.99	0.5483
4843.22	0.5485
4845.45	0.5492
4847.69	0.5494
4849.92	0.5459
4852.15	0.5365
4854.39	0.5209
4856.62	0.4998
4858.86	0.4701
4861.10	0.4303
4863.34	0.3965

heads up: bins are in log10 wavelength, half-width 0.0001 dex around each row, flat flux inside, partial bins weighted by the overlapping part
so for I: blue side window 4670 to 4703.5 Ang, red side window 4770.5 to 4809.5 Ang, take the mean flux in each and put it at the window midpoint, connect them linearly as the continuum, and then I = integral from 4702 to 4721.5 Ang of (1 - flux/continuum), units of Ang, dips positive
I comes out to 0.1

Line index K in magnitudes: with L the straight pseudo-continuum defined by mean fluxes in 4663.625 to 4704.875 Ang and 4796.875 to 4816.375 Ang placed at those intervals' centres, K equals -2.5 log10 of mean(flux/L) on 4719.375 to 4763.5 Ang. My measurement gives 0.02 mag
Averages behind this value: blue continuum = 0.566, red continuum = 0.564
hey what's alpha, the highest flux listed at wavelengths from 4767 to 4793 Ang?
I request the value 0.5608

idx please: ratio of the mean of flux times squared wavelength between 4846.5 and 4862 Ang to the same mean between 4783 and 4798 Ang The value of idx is 0.9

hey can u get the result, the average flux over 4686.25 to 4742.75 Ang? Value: 0.561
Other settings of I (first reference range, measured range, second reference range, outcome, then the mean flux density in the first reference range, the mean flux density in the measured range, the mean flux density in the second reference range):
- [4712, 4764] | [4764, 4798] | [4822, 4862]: -0.3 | 0.557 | 0.552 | 0.534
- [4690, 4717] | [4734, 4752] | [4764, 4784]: 0.2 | 0.561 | 0.551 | 0.553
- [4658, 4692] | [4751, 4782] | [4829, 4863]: -0.6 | 0.567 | 0.556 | 0.526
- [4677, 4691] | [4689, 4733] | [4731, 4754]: 0.1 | 0.571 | 0.561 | 0.552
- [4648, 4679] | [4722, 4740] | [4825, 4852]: 0.0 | 0.561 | 0.556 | 0.548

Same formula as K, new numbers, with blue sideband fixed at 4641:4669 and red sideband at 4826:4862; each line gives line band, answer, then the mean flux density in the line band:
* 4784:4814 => -0.04 mag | 0.559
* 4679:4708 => -0.02 mag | 0.566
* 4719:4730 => -0.02 mag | 0.561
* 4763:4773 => -0.03 mag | 0.559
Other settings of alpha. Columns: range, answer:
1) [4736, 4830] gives 0.5681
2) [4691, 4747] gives 0.5709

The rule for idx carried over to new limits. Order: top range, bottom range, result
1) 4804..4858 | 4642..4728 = 1.04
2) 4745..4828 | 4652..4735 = 1.03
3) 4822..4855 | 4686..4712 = 1.03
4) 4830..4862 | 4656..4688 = 1.01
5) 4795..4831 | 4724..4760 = 1.04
